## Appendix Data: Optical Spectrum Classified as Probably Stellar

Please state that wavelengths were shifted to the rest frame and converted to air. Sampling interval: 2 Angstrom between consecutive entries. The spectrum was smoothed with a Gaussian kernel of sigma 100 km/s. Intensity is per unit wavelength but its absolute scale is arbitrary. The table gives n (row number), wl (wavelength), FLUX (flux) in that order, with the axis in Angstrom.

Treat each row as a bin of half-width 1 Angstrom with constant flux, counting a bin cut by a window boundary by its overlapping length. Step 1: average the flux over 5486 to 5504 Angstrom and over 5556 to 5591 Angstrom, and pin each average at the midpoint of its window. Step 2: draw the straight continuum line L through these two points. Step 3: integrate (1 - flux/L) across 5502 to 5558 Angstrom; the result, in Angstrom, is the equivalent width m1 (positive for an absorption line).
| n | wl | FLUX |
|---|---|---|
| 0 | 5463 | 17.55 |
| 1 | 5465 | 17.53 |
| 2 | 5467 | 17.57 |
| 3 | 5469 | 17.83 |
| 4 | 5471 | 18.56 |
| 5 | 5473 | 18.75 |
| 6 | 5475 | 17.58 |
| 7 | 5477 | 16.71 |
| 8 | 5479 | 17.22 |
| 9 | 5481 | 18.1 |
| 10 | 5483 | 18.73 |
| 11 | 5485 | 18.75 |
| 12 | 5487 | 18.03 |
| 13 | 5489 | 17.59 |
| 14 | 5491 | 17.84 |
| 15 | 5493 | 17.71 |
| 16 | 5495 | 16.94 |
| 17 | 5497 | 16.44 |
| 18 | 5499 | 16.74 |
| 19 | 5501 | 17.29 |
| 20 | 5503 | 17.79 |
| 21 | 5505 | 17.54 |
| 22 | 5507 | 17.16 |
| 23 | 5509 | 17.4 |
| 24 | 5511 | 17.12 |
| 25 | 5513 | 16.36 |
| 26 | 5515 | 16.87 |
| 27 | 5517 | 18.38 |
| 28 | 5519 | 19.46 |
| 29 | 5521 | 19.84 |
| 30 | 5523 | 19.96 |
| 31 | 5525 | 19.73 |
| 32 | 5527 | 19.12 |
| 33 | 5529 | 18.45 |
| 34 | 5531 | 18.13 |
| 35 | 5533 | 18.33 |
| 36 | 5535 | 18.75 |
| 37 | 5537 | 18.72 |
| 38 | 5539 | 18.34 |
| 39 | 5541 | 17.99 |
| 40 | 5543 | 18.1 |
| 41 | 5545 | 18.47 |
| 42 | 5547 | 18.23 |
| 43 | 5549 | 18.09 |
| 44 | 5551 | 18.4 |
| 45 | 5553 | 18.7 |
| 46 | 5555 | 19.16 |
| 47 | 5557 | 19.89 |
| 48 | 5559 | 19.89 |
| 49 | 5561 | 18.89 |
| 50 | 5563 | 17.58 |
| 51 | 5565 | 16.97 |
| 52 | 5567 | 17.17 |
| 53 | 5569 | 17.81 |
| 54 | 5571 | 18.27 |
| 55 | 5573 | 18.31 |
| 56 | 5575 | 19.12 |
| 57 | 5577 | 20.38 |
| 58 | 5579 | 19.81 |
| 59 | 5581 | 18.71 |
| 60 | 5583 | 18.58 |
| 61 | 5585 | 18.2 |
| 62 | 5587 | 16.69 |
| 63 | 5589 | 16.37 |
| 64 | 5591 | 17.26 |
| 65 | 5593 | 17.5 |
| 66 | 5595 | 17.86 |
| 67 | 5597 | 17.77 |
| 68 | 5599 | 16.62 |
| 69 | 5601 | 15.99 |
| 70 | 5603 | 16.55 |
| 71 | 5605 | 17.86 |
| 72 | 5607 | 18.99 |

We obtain -1.8 Angstrom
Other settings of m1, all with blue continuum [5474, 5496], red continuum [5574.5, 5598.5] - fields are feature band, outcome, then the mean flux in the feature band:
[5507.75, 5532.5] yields -0.7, 18.4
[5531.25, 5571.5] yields -0.9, 18.4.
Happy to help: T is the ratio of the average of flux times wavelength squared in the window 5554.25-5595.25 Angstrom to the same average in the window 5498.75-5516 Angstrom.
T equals 1.09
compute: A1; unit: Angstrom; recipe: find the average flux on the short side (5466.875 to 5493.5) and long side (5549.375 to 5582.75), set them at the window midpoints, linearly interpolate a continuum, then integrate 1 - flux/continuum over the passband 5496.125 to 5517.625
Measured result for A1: 1.18 Angstrom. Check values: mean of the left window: 17.9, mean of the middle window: 17.2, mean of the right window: 18.7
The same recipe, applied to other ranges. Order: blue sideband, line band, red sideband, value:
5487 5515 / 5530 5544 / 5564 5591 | -0.5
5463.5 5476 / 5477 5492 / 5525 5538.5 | 0.1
